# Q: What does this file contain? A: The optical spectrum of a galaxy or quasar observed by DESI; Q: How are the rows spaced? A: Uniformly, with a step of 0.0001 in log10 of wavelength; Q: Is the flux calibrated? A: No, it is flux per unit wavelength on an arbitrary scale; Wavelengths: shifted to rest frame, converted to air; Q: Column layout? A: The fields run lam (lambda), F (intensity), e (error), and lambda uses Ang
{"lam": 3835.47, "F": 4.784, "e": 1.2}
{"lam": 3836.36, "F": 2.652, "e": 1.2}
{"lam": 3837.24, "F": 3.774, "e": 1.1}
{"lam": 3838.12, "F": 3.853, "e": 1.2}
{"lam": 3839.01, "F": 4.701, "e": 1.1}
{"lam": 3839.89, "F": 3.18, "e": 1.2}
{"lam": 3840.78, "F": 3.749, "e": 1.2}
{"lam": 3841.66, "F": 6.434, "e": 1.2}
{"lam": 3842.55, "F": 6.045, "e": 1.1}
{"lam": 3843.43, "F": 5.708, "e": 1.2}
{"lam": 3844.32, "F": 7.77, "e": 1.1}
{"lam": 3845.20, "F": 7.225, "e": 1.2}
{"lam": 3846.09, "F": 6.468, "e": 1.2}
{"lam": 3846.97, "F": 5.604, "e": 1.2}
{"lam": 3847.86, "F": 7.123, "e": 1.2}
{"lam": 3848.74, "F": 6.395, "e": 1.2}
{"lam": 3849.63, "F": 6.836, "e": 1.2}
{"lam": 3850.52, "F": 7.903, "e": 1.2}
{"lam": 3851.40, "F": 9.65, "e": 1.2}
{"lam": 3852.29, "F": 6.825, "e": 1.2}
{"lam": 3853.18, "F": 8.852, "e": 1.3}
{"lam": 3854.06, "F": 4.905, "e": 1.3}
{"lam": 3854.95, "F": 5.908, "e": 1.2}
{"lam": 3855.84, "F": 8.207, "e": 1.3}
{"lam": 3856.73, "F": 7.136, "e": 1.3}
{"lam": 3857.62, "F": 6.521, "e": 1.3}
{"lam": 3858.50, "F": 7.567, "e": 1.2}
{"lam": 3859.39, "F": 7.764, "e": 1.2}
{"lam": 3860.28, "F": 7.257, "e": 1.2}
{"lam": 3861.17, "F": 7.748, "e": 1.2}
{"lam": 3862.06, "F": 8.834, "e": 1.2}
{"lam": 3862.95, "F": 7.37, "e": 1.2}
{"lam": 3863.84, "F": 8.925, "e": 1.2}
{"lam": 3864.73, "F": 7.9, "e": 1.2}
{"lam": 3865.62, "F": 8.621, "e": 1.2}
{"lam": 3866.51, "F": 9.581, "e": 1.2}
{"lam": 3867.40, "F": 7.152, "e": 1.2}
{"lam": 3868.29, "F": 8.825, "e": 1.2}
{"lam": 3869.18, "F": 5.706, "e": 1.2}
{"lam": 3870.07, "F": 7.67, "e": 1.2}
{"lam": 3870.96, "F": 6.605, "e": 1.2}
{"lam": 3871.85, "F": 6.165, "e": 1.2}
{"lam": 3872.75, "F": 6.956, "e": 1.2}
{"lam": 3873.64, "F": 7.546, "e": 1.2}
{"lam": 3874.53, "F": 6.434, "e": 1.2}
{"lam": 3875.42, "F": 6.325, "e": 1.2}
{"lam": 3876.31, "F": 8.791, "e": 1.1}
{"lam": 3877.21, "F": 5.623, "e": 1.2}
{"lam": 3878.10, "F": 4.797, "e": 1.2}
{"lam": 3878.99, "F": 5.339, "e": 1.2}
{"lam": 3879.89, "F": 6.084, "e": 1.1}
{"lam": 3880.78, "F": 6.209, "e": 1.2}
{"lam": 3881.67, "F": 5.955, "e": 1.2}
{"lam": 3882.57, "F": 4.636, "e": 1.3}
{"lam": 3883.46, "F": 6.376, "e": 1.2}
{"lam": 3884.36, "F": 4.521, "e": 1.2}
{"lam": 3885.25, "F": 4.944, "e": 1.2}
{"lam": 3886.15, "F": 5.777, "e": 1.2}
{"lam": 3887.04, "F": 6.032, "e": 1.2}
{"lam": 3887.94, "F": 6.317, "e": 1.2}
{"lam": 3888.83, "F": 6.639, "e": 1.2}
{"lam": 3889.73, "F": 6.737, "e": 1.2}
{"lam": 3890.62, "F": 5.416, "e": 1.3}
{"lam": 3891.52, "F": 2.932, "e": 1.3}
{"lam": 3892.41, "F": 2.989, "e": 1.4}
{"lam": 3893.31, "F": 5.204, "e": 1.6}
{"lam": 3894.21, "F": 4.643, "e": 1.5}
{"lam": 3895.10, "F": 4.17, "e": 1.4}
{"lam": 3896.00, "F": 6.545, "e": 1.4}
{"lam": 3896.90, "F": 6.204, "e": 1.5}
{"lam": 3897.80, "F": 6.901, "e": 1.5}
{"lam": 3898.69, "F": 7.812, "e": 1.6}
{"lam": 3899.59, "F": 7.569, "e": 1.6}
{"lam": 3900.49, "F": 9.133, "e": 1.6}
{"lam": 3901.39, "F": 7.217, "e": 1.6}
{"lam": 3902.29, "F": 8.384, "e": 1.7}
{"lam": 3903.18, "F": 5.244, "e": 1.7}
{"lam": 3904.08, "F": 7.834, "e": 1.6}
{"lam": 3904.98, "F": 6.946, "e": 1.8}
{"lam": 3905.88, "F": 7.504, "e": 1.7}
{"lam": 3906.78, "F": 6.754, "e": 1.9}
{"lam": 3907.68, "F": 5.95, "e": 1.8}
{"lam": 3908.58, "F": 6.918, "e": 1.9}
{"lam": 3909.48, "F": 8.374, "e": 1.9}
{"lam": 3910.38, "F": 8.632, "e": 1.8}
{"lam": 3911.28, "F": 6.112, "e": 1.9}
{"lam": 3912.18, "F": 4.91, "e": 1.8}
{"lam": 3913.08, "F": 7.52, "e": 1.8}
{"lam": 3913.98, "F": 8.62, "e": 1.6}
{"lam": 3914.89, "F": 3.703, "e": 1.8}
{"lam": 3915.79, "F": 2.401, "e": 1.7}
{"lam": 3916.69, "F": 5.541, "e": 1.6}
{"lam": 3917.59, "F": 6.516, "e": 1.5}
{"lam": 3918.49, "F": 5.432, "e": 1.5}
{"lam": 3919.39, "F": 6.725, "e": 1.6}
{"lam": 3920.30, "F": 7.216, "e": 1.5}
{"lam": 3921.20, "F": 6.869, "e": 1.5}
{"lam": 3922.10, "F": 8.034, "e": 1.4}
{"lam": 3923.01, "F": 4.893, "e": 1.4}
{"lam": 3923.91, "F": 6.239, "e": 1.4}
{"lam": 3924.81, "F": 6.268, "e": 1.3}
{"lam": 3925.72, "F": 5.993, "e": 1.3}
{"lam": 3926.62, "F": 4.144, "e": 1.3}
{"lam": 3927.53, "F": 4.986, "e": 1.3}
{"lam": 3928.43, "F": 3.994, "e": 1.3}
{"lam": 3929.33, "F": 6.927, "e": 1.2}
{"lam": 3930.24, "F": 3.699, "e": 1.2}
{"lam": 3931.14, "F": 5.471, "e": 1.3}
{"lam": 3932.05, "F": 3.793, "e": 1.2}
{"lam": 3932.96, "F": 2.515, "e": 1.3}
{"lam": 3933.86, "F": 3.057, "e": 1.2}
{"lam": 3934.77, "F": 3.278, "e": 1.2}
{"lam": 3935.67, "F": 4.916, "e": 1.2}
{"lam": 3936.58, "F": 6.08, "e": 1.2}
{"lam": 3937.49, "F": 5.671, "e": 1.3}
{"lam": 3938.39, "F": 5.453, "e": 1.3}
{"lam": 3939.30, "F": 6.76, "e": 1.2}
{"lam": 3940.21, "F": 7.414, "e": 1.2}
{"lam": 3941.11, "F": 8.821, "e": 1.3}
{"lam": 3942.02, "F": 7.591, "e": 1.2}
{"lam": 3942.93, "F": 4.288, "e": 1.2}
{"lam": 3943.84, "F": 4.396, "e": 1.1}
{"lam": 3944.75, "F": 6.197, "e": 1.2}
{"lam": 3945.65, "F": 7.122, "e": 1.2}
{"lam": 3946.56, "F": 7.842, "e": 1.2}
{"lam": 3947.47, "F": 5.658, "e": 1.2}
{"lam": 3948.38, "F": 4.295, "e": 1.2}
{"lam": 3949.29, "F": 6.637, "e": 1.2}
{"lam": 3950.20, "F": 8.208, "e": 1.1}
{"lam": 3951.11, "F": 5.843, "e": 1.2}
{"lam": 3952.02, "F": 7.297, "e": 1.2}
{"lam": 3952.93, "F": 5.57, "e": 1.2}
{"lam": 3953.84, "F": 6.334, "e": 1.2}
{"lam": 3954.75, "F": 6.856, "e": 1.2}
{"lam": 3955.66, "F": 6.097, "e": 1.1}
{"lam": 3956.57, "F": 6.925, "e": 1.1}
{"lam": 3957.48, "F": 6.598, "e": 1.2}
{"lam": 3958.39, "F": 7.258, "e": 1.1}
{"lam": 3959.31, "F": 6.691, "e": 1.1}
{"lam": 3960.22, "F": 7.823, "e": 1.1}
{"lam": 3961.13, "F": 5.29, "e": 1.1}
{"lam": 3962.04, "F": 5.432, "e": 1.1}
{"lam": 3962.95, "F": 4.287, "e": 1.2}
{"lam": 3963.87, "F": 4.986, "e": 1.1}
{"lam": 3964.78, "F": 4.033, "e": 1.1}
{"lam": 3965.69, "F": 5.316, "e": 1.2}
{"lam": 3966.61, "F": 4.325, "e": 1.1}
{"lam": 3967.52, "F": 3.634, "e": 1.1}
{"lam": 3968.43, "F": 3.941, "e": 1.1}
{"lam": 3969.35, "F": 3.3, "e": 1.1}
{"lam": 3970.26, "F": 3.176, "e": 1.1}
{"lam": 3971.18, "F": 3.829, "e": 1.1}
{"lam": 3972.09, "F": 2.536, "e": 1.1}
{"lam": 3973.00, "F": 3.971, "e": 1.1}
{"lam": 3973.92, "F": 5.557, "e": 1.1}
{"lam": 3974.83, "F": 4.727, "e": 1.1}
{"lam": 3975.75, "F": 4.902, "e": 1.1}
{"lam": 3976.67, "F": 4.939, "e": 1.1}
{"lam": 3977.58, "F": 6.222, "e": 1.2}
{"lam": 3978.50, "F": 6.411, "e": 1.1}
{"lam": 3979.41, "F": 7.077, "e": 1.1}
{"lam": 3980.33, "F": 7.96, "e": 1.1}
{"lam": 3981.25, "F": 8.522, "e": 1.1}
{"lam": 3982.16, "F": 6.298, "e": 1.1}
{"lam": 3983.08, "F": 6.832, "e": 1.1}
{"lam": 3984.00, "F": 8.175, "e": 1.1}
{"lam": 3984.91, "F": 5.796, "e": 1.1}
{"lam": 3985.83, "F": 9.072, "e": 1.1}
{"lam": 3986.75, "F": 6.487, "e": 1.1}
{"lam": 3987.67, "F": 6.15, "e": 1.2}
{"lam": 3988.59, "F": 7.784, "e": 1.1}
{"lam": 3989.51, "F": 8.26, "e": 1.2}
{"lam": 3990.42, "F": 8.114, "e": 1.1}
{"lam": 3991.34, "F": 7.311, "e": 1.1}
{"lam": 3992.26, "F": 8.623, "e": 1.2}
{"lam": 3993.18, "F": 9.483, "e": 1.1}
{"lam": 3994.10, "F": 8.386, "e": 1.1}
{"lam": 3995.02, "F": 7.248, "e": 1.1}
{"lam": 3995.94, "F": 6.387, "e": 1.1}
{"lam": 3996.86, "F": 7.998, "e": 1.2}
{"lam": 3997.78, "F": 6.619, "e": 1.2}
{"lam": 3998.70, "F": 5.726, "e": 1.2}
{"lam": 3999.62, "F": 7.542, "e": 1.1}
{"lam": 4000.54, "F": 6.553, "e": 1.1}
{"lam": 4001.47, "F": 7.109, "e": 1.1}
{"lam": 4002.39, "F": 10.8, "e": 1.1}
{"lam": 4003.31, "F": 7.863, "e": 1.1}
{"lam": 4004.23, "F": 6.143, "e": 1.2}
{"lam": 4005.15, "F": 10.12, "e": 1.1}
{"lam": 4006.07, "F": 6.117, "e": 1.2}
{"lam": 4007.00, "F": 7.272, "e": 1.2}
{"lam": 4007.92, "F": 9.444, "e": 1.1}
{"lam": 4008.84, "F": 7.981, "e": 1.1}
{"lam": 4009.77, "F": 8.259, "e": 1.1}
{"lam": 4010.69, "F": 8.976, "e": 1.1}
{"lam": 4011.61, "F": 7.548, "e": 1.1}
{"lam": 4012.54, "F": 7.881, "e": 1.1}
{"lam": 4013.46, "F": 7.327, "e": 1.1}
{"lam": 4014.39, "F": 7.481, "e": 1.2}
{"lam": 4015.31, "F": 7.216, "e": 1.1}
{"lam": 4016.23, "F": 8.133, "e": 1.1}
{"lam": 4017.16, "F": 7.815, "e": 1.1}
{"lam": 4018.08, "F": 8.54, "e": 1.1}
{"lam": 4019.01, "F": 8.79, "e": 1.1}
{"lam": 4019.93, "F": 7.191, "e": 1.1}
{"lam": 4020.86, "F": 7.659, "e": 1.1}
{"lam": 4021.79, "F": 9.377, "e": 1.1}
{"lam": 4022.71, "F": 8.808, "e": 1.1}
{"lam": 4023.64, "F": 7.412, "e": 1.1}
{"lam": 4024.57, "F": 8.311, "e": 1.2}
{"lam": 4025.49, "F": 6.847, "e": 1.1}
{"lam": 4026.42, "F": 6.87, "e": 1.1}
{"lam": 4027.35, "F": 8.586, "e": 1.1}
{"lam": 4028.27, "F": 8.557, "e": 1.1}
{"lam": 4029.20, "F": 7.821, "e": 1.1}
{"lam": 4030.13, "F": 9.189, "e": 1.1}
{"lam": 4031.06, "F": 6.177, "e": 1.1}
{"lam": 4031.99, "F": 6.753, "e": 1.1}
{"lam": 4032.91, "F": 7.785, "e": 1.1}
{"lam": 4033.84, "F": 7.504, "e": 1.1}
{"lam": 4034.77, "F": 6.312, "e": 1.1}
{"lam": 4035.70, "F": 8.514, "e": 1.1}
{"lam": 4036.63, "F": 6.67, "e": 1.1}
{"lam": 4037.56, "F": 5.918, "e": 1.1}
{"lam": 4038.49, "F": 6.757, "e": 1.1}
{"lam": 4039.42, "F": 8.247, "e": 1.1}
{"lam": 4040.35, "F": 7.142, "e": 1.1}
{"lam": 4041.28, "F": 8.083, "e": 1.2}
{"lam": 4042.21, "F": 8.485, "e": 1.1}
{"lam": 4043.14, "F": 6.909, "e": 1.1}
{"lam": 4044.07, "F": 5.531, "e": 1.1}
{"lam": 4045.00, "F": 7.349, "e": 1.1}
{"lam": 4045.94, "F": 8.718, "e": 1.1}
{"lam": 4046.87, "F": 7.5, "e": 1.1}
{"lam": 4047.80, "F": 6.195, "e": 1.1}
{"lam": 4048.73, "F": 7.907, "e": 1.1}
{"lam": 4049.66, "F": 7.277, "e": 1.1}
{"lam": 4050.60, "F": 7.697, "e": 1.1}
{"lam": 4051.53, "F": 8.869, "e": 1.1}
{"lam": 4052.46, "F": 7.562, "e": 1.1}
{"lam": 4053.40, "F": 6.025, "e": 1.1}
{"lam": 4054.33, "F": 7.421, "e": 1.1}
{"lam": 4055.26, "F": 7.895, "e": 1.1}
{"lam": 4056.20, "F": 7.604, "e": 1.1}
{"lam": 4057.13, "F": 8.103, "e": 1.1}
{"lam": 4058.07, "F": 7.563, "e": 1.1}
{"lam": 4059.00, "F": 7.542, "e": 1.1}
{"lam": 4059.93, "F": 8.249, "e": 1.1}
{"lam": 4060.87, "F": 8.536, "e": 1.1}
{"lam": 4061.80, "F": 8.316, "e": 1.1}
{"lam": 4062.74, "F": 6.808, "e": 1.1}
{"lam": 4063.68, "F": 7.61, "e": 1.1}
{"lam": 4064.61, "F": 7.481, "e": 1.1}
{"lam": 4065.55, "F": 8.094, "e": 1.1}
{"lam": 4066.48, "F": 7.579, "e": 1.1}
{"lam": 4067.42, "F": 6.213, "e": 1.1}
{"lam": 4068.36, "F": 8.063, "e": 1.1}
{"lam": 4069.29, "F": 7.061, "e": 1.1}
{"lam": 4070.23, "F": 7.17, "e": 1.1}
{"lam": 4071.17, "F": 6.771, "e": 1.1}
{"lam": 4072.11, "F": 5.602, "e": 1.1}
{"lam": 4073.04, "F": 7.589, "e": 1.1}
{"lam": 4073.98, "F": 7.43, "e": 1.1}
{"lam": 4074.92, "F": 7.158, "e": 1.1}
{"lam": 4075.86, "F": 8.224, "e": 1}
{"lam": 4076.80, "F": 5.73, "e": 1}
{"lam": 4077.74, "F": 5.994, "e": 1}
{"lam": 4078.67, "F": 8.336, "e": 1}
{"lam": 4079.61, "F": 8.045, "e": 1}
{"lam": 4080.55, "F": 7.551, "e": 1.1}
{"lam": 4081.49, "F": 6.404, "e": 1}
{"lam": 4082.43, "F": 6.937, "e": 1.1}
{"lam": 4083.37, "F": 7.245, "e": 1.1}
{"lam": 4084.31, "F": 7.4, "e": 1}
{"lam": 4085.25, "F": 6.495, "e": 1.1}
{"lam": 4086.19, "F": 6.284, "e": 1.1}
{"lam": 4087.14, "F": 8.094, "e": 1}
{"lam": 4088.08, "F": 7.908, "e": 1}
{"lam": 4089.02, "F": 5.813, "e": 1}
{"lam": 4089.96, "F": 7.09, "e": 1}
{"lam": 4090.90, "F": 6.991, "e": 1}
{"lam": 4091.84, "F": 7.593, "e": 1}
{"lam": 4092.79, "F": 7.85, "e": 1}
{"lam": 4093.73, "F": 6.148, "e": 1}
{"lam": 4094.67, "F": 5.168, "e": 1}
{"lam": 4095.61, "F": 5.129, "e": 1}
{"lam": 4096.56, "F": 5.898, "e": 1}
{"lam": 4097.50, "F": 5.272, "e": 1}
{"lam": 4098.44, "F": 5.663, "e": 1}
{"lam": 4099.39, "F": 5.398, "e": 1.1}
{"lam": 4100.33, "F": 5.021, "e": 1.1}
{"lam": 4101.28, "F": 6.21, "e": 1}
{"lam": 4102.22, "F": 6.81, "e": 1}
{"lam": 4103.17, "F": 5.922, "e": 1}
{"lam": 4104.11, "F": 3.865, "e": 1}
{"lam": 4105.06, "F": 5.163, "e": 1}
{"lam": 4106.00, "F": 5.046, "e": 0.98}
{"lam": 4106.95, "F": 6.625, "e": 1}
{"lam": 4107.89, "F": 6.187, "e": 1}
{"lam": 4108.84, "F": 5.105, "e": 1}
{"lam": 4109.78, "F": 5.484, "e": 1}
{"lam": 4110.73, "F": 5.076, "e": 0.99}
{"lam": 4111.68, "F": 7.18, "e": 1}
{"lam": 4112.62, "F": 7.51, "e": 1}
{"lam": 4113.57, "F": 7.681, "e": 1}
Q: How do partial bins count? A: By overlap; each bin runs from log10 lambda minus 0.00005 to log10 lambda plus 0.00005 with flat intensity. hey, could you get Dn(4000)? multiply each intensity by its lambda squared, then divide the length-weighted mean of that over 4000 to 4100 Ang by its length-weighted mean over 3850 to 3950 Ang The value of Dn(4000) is 1.3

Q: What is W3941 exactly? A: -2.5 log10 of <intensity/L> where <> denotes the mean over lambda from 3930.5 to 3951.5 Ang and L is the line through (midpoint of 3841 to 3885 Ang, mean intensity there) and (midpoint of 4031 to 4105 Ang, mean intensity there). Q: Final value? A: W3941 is 0.220 mag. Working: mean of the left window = 6.93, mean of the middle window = 5.69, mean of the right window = 7.03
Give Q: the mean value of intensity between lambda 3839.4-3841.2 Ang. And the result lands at 3.49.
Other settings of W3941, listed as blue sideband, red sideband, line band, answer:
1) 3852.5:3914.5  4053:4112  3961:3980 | 0.40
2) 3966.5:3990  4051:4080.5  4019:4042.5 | -0.13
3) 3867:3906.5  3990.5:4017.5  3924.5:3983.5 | 0.27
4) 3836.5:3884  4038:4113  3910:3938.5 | 0.23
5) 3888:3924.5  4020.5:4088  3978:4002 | -0.06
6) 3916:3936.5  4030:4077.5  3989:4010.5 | -0.20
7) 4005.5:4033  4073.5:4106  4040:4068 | -0.05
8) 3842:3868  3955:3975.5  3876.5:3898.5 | 0.21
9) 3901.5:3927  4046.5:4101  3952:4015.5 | 0.02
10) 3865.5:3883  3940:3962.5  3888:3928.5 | 0.07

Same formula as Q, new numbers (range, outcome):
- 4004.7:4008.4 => 8.23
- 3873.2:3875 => 7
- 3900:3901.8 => 8.17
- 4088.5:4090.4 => 6.49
